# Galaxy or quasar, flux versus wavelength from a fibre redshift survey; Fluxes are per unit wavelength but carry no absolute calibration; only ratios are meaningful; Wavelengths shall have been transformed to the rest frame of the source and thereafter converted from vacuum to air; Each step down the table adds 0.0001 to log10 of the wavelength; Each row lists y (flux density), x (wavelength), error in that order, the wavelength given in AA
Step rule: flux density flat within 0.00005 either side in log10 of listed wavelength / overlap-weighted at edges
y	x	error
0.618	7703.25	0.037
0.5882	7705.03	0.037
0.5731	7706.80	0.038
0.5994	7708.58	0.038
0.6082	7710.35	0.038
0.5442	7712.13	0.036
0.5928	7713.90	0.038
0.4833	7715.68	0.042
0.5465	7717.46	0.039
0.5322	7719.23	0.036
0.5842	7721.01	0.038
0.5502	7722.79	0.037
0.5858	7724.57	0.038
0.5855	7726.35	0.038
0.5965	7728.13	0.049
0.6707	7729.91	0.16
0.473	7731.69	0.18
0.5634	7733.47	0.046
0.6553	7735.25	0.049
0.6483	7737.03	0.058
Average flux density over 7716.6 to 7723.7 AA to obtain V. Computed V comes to 0.553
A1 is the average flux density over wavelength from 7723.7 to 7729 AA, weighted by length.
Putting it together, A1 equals 0.589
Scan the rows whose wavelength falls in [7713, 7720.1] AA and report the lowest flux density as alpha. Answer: 0.4833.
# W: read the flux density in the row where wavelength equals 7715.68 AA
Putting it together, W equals 0.4833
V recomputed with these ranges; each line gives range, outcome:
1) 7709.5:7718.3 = 0.554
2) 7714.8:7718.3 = 0.514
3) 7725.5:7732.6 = 0.581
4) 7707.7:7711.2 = 0.605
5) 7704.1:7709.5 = 0.587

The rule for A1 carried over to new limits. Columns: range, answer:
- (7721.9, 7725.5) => 0.568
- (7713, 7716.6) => 0.538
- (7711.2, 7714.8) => 0.568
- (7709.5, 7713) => 0.575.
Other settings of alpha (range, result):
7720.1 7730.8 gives 0.5502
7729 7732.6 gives 0.473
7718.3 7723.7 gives 0.5322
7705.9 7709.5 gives 0.5731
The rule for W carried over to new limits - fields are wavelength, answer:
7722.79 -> 0.5502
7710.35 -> 0.6082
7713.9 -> 0.5928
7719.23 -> 0.5322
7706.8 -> 0.5731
